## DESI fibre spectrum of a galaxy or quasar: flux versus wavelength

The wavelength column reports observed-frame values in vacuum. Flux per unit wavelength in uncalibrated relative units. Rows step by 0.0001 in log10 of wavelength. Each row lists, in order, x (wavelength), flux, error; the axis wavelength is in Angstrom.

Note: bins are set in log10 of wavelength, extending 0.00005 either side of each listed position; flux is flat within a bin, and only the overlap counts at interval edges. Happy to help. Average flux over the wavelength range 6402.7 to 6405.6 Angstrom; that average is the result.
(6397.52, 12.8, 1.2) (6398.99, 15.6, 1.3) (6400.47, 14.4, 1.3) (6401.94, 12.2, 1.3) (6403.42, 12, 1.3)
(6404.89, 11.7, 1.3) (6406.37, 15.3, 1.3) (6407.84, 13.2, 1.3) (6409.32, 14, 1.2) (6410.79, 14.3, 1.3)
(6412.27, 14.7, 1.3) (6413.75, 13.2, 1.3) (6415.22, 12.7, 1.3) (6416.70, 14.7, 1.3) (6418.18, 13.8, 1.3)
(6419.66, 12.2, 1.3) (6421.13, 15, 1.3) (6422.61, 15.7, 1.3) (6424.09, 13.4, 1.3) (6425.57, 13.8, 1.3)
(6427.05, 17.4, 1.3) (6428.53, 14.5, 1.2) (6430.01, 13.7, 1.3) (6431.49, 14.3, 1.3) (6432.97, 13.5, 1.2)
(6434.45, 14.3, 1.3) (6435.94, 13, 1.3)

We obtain 11.9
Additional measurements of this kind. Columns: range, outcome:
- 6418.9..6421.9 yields 13.6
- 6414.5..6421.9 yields 13.7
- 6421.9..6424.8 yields 14.5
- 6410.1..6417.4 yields 13.9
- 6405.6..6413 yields 14.3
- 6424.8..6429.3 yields 15.2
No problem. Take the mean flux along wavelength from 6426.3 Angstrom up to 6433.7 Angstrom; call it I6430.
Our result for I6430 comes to 14.7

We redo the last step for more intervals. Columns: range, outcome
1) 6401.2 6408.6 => 12.9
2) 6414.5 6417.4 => 13.7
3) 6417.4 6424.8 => 14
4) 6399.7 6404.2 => 12.9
